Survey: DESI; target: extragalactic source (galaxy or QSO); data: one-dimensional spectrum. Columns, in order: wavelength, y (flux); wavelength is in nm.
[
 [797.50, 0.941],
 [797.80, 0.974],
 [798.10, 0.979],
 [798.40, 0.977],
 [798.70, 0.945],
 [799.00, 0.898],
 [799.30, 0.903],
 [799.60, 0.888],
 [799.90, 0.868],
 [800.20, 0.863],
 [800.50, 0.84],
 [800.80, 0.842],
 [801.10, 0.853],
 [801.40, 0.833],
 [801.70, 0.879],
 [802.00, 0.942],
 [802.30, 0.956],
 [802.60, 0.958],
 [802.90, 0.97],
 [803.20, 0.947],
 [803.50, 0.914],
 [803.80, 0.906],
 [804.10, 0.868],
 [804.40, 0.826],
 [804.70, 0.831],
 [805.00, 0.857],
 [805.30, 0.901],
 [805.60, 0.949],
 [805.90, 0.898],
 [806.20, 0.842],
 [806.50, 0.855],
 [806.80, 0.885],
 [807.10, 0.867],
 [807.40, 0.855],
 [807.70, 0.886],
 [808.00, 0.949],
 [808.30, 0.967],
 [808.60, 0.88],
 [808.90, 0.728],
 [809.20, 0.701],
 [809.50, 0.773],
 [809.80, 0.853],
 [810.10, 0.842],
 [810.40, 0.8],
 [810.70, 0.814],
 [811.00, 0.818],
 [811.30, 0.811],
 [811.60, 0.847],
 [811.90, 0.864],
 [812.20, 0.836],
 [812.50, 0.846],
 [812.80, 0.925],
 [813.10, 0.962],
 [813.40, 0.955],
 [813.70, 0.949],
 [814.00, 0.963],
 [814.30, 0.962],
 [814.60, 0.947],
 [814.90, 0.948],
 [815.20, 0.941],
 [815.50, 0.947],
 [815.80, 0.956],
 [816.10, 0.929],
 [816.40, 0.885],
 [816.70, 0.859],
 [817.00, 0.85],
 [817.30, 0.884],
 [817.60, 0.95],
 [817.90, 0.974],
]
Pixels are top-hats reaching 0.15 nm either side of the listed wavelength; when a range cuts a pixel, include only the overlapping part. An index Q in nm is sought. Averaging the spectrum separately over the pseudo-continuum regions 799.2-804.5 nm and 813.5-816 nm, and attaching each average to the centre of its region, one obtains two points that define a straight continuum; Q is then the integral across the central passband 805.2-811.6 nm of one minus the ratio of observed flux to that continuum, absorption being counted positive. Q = 0.49 nm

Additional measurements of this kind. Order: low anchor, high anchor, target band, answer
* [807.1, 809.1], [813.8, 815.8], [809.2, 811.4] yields 0.22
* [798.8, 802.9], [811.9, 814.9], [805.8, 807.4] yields 0.07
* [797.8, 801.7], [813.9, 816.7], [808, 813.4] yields 0.46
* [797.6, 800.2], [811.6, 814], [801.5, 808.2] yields 0.14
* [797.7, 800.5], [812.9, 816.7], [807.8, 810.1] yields 0.23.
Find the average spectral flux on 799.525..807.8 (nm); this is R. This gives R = 0.885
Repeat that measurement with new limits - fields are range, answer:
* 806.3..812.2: 0.842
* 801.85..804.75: 0.915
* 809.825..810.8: 0.823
